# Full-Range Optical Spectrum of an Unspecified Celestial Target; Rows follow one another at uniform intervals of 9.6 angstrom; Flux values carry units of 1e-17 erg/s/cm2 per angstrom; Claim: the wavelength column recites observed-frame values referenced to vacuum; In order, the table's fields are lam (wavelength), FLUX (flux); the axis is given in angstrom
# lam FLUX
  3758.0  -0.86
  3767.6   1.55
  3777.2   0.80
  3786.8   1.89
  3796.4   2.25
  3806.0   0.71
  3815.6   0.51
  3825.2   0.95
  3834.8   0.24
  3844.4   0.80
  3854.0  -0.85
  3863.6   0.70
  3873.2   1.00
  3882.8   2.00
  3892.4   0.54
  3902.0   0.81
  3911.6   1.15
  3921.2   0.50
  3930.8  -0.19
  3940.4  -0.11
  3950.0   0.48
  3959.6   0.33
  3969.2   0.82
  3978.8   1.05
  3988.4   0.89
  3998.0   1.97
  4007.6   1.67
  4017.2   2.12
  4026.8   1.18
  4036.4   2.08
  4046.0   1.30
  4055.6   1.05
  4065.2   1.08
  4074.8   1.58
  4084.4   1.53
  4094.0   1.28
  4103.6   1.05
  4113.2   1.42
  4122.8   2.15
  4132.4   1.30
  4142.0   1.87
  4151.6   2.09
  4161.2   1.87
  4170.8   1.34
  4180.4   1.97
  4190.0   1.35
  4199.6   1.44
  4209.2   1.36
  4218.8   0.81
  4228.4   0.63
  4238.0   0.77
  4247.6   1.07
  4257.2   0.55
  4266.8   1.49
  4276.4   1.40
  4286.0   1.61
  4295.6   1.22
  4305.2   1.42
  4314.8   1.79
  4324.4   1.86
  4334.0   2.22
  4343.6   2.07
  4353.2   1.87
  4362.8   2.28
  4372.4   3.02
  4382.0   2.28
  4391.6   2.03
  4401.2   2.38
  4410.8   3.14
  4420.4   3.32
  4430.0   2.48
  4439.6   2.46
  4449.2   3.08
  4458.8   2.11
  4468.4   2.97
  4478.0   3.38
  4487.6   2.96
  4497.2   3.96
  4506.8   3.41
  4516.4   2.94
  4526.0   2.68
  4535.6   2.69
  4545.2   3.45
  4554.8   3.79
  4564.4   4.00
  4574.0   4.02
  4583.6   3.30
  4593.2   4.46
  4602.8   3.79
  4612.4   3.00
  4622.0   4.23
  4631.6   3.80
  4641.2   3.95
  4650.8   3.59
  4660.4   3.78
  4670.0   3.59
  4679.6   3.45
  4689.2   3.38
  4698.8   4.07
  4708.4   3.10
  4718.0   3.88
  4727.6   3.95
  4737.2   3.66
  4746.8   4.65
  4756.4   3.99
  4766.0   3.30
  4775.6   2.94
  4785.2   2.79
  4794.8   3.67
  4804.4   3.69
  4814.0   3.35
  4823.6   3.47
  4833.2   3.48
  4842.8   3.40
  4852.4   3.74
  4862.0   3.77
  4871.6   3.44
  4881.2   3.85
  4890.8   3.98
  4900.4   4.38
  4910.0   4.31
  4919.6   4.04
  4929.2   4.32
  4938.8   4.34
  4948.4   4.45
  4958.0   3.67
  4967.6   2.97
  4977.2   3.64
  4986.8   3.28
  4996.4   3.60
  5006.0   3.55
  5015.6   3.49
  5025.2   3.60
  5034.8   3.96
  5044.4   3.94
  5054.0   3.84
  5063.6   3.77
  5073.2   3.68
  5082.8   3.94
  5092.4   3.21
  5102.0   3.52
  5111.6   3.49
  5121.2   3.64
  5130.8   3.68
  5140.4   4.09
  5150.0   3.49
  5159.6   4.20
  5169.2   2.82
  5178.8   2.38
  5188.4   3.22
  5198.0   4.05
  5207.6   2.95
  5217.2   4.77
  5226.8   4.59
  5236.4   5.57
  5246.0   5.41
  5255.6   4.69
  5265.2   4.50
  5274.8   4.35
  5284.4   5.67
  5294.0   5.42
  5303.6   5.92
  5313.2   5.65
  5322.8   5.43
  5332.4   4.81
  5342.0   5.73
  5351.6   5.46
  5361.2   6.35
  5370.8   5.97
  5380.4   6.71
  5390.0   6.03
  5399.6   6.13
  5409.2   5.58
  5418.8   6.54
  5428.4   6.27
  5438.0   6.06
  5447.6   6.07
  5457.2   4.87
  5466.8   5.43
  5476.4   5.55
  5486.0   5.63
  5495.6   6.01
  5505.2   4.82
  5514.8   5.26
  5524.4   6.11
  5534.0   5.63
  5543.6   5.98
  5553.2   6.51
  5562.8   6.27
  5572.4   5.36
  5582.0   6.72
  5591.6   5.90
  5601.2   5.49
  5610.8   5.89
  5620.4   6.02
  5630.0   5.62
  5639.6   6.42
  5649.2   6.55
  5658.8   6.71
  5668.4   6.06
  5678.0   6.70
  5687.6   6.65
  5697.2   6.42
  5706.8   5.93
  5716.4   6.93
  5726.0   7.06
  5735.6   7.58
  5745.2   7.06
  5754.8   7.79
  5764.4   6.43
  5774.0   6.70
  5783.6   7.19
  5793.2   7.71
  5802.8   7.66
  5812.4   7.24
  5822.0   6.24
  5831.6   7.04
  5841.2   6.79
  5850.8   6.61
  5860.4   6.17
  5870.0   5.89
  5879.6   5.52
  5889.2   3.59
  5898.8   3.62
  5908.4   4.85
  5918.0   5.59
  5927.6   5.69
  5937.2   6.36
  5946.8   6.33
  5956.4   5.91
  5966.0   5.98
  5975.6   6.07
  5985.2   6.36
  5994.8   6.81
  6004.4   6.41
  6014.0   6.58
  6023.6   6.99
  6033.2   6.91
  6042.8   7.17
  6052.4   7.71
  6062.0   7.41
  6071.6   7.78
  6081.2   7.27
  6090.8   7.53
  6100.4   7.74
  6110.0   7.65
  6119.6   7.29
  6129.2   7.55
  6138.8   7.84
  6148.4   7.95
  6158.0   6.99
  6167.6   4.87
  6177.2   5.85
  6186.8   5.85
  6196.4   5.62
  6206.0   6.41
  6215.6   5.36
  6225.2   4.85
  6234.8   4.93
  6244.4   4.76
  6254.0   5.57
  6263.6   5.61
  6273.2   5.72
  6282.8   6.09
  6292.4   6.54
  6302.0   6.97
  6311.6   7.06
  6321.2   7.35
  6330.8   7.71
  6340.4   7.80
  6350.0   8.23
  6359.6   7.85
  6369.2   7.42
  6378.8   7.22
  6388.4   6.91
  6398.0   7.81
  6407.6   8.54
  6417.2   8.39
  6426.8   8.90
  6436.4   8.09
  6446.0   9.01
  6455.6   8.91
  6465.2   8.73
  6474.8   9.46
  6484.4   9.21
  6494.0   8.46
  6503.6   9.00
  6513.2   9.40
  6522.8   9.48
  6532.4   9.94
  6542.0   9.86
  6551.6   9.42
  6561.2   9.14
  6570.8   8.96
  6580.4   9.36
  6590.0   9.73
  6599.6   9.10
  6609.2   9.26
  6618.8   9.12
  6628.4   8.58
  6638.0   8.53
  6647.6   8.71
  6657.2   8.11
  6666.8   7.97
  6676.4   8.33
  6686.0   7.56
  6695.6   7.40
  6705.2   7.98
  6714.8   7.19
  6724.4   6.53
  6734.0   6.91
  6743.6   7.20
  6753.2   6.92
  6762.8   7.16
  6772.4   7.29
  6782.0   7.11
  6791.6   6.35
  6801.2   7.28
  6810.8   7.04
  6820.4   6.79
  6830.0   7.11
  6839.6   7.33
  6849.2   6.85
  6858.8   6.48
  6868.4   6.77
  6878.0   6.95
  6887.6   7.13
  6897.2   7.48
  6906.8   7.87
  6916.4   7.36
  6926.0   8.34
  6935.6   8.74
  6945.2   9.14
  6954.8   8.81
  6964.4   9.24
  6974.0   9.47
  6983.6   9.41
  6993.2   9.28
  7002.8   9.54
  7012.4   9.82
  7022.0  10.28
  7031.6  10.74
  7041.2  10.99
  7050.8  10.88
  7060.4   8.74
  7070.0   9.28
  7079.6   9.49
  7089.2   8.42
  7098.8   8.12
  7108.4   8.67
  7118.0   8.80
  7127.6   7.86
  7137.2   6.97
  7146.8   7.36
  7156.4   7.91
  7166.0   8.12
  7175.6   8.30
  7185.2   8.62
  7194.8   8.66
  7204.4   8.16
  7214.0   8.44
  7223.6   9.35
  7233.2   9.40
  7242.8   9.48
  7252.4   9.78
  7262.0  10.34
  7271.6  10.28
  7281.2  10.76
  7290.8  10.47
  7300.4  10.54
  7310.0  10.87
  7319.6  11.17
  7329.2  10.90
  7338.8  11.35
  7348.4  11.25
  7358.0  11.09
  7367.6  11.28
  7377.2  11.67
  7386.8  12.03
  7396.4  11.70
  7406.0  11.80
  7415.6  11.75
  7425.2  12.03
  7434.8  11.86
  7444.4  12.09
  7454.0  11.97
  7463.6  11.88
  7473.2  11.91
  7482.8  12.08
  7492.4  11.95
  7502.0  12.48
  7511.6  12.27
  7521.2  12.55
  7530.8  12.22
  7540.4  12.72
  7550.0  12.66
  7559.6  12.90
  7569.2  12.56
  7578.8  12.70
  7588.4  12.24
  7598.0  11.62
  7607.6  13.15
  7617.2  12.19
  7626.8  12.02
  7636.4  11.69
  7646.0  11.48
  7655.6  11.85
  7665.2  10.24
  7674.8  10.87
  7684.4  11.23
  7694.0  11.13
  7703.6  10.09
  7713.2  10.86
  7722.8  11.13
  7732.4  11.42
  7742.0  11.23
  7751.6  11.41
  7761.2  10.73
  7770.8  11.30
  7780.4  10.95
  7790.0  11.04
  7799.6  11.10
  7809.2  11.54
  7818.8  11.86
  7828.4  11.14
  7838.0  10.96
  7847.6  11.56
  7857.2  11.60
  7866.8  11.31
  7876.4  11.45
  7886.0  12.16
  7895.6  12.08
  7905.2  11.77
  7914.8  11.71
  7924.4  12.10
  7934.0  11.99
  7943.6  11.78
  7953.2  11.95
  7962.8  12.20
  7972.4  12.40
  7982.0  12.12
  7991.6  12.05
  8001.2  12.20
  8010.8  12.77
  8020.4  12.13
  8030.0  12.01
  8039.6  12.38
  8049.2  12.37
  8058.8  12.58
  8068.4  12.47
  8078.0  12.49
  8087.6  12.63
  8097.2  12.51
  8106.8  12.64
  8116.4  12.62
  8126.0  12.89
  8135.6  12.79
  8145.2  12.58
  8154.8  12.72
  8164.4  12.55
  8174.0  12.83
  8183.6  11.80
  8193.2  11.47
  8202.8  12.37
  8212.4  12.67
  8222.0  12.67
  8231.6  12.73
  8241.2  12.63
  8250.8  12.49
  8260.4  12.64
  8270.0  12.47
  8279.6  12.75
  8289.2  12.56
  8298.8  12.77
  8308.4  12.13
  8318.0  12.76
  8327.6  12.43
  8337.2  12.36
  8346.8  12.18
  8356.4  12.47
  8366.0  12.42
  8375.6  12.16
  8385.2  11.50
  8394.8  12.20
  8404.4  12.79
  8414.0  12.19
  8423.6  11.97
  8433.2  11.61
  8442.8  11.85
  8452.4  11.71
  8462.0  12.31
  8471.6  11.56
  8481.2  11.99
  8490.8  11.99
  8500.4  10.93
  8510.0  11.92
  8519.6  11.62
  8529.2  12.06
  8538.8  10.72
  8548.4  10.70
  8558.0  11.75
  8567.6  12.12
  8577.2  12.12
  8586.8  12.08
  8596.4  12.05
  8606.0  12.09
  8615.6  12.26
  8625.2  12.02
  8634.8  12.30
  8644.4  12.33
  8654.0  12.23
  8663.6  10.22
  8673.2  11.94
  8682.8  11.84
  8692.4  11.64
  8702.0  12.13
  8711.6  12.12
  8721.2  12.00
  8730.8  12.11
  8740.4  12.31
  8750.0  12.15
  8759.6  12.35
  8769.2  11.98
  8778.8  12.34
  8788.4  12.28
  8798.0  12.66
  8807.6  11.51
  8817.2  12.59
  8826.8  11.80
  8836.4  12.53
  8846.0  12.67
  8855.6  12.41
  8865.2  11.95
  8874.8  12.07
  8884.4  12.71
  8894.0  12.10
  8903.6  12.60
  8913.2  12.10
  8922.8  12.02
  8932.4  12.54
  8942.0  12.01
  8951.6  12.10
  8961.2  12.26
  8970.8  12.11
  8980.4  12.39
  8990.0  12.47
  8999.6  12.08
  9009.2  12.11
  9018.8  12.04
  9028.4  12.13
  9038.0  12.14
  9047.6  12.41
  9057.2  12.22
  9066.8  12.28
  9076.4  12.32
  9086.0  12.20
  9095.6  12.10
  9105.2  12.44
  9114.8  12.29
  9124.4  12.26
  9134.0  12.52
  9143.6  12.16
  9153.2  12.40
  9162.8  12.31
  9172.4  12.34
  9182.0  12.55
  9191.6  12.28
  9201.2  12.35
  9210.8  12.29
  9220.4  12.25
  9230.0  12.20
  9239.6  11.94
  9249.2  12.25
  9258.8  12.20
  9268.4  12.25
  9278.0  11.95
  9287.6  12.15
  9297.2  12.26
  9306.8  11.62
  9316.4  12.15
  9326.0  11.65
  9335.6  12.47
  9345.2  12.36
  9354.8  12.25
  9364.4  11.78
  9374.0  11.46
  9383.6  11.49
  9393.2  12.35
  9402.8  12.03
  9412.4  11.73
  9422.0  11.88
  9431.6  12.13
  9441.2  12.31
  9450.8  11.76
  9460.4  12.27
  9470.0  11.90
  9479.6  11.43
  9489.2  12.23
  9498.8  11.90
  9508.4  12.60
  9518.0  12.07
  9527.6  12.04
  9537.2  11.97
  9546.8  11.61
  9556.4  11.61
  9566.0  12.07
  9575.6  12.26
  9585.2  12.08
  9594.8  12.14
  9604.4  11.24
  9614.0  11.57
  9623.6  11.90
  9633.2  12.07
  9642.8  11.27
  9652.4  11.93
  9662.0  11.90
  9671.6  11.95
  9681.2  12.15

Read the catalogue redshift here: 0.00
